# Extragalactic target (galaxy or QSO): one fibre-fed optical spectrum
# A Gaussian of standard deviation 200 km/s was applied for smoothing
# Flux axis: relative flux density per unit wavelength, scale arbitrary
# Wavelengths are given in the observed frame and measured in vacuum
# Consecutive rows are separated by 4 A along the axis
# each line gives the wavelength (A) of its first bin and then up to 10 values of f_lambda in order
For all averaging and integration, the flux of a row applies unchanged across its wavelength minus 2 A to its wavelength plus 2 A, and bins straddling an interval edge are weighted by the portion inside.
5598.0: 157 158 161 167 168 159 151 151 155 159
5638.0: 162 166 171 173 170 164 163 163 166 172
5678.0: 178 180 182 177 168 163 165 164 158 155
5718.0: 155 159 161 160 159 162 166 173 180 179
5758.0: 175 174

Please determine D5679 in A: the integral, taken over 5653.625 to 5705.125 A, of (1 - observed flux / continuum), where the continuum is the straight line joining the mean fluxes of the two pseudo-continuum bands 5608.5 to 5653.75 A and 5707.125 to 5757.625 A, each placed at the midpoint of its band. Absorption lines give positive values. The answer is -2.1 A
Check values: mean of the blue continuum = 162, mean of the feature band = 170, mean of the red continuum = 164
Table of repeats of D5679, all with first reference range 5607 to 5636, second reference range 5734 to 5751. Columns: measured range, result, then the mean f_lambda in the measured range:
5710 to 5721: 0.7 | 156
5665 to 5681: -0.8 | 171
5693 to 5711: 0.2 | 164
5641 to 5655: -0.8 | 170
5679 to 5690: -1.1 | 180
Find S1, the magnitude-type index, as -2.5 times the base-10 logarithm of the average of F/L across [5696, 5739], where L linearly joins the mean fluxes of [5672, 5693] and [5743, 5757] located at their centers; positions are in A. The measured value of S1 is 0.11 mag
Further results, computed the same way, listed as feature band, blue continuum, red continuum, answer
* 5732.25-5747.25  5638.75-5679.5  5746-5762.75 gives 0.07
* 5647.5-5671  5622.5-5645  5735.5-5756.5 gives -0.03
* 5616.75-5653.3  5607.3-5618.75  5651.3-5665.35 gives 0.03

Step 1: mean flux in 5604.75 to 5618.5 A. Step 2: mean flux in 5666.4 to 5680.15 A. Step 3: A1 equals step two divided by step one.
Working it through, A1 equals 1.04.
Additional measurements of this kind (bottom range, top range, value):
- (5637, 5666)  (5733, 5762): 1.03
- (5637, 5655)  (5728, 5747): 0.97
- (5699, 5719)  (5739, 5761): 1.09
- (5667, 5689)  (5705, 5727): 0.90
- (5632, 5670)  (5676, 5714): 1.02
